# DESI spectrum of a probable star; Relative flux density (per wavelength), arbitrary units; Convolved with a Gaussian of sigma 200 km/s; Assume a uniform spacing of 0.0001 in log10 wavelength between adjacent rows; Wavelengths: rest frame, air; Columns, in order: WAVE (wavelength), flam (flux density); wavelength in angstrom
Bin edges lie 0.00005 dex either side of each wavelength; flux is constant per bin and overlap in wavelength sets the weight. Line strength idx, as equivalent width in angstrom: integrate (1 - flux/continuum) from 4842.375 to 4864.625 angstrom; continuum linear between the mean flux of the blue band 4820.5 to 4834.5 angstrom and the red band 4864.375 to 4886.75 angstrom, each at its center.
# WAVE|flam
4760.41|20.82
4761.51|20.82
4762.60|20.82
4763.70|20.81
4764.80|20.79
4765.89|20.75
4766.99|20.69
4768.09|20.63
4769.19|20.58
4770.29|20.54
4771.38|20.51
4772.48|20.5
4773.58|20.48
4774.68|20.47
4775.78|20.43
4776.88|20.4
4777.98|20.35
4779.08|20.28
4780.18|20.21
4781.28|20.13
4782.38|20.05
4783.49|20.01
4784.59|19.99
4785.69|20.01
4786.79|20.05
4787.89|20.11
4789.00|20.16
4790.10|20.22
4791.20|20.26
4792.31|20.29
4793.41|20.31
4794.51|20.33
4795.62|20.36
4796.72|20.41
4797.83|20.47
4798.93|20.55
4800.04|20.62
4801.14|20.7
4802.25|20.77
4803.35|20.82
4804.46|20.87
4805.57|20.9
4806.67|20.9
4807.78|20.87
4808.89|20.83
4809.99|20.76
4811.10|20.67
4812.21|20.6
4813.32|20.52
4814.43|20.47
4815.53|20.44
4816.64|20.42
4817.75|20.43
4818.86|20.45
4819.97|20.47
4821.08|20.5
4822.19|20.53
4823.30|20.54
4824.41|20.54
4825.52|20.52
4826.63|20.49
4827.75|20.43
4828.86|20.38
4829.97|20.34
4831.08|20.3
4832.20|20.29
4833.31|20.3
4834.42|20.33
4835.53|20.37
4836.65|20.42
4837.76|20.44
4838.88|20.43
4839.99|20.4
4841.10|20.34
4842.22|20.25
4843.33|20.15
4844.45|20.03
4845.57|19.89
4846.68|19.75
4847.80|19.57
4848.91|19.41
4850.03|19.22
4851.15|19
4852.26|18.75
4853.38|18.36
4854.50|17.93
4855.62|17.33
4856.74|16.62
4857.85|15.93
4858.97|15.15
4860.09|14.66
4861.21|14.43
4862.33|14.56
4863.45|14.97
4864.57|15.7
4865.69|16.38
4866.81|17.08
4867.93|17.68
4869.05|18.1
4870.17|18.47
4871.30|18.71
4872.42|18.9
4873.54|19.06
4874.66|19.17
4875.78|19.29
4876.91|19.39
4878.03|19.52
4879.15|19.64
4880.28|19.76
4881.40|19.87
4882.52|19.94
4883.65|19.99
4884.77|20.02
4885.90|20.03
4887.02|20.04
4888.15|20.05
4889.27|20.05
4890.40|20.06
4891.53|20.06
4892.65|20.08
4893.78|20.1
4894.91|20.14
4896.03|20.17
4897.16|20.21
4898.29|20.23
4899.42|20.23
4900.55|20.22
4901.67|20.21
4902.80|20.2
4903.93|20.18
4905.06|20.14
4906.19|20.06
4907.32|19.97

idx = 2.2 angstrom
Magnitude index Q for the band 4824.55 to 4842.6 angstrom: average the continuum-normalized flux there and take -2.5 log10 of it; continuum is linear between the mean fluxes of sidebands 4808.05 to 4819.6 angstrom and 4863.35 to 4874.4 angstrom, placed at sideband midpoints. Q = -0.05 mag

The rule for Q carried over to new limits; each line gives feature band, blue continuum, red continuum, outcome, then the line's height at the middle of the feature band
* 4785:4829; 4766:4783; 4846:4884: -0.052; 19.5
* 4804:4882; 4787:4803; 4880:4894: 0.050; 20.2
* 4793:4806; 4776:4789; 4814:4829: -0.016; 20.3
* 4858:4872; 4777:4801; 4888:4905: 0.230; 20.2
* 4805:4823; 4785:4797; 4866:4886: -0.037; 19.9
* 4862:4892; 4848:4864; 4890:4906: -0.012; 18.6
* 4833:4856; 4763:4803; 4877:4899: 0.027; 20.2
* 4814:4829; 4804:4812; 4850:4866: -0.045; 19.7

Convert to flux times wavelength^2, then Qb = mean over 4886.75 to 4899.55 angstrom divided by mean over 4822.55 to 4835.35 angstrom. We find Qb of 1.01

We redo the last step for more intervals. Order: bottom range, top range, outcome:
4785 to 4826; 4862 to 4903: 0.96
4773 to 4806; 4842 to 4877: 0.90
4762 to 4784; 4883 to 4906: 1.03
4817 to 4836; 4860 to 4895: 0.93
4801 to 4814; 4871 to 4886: 0.97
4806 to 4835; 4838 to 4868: 0.89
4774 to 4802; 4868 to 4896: 1.00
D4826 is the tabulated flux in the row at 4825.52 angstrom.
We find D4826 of 20.52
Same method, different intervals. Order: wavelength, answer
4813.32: 20.52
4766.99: 20.69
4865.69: 16.38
